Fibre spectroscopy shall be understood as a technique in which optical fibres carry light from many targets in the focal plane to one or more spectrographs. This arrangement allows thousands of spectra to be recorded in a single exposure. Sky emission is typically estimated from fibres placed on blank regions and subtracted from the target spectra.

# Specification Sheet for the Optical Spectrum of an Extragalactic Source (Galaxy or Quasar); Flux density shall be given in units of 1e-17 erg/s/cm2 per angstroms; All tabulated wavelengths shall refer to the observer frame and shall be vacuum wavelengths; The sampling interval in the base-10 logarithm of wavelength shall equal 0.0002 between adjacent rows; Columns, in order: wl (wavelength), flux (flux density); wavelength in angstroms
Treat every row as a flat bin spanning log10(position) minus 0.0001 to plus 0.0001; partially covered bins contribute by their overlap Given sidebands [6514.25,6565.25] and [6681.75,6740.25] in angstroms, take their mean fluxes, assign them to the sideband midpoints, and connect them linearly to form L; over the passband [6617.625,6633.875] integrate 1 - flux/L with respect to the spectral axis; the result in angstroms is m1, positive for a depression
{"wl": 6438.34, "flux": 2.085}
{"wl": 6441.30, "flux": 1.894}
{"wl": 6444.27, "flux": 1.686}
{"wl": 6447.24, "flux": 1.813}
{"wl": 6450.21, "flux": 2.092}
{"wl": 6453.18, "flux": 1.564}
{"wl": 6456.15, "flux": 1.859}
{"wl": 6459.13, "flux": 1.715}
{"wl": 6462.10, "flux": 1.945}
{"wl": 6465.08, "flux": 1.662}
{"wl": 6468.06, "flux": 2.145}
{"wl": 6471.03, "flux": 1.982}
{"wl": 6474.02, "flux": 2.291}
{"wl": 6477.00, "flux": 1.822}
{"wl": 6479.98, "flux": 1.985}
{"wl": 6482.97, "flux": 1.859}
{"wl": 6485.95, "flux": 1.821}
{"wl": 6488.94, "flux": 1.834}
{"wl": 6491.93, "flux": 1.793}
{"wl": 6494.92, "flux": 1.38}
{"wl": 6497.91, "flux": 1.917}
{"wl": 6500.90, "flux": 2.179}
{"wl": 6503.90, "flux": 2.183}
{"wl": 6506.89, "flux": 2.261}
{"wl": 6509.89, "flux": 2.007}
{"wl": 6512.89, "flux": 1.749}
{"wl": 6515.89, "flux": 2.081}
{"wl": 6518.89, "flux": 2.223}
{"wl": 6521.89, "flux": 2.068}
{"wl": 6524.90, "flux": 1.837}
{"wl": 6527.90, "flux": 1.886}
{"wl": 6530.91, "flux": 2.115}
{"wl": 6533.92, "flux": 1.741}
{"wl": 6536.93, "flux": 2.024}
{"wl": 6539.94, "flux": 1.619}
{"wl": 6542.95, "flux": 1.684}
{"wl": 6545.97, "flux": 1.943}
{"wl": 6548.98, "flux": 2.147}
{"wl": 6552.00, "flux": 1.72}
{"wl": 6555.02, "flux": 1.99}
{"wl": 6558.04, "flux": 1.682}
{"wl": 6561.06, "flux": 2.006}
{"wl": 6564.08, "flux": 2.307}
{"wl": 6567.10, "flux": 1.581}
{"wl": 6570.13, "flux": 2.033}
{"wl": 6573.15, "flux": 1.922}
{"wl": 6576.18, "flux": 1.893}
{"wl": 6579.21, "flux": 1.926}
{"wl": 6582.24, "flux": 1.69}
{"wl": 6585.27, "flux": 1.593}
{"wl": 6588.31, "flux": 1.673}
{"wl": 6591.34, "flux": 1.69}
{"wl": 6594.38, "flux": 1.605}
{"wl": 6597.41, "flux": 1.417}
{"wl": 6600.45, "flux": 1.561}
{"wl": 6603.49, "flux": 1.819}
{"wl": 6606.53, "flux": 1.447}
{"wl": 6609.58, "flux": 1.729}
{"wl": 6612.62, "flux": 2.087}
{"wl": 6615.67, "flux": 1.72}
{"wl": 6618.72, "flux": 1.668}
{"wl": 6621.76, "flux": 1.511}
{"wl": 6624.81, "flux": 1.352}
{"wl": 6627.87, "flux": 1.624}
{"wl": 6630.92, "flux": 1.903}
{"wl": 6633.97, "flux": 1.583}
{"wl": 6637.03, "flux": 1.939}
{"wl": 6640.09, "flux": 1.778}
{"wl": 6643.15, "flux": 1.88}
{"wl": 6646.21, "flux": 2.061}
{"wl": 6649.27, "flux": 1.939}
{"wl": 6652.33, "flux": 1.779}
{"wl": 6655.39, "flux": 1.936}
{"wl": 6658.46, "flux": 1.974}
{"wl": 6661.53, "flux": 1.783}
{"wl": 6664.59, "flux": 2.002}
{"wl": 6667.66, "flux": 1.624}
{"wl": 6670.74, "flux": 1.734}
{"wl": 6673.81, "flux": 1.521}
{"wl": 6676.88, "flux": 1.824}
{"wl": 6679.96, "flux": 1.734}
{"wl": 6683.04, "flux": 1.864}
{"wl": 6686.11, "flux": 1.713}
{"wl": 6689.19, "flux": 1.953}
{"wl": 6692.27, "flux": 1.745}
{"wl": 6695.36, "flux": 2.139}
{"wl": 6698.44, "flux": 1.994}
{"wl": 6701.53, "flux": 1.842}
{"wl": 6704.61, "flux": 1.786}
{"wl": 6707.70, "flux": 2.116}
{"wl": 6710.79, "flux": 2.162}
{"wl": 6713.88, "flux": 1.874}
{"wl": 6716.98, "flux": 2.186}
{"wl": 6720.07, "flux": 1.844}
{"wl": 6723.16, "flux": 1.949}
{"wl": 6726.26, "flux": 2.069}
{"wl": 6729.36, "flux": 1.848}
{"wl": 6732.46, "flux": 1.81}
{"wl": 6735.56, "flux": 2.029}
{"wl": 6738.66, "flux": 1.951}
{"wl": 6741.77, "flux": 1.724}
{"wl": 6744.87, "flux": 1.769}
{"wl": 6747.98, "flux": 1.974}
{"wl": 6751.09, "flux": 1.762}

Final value 2.8 angstroms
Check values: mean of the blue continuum 1.94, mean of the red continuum 1.94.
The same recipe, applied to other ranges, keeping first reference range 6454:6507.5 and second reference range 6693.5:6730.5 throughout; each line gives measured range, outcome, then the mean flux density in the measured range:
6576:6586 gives 0.9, 1.77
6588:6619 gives 4.4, 1.67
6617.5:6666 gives 4.1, 1.8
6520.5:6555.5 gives 0.7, 1.89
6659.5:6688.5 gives 3.0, 1.77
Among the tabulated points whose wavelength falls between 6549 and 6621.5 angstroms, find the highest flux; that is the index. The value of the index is 2.307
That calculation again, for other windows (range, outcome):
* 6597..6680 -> 2.087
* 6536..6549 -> 2.147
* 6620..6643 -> 1.939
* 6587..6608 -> 1.819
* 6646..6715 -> 2.162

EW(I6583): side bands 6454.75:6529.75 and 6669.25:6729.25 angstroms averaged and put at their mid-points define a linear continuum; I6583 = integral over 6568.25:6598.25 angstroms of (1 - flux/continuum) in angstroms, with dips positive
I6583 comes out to 2.7 angstroms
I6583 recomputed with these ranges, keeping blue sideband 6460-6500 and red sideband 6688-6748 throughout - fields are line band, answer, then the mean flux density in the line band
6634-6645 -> 0.49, 1.83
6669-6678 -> 1.13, 1.69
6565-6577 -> 0.16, 1.88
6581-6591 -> 1.32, 1.66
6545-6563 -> -0.23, 1.92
